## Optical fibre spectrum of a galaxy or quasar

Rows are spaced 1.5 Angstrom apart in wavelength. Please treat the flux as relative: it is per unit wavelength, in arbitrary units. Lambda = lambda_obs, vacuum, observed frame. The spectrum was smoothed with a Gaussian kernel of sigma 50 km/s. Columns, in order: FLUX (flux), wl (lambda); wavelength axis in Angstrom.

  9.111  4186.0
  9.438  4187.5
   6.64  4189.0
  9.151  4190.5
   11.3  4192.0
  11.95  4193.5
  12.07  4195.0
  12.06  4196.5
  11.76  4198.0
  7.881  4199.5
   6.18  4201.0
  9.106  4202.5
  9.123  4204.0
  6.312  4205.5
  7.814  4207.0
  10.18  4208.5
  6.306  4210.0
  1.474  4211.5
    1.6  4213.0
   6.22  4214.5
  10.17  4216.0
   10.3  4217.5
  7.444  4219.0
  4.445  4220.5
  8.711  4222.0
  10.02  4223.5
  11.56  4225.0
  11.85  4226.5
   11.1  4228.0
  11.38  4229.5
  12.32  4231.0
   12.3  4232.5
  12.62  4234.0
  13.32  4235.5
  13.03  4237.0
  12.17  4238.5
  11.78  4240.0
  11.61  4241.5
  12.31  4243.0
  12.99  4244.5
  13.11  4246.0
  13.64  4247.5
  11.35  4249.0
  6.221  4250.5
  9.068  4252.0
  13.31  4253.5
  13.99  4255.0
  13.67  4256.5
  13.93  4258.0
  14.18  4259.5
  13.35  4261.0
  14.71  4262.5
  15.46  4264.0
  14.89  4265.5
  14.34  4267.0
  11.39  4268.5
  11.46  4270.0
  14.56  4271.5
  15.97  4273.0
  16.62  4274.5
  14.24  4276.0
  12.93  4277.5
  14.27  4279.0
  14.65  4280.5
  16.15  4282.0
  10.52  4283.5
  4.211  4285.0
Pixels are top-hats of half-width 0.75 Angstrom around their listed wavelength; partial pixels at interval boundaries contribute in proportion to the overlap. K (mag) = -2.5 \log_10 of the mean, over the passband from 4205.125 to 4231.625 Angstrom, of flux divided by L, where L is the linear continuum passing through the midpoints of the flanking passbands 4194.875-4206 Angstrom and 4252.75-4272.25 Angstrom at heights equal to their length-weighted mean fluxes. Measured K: 0.27 mag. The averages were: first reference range 9.22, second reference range 13.8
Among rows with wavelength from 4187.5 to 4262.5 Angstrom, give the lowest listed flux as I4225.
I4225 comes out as 1.474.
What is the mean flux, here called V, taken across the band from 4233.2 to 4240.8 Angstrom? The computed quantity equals 12.6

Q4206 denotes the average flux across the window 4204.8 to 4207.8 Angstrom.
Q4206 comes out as 7.13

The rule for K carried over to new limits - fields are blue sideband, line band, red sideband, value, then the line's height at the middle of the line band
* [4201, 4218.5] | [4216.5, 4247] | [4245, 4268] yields -0.14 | 9.88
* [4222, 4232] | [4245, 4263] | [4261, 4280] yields 0.05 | 13.1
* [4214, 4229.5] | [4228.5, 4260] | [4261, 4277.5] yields -0.06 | 11.7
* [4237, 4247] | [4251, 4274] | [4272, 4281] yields 0.02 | 13.8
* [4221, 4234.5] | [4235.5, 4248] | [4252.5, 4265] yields -0.01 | 12.4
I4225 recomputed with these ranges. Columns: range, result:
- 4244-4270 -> 6.221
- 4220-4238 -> 4.445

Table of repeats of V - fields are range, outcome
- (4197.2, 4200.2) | 9.89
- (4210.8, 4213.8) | 1.62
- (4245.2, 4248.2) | 13.4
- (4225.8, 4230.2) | 11.4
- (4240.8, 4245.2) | 12.3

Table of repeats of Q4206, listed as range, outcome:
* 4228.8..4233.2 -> 12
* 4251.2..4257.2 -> 12.4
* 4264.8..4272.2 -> 13.3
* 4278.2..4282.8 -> 15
